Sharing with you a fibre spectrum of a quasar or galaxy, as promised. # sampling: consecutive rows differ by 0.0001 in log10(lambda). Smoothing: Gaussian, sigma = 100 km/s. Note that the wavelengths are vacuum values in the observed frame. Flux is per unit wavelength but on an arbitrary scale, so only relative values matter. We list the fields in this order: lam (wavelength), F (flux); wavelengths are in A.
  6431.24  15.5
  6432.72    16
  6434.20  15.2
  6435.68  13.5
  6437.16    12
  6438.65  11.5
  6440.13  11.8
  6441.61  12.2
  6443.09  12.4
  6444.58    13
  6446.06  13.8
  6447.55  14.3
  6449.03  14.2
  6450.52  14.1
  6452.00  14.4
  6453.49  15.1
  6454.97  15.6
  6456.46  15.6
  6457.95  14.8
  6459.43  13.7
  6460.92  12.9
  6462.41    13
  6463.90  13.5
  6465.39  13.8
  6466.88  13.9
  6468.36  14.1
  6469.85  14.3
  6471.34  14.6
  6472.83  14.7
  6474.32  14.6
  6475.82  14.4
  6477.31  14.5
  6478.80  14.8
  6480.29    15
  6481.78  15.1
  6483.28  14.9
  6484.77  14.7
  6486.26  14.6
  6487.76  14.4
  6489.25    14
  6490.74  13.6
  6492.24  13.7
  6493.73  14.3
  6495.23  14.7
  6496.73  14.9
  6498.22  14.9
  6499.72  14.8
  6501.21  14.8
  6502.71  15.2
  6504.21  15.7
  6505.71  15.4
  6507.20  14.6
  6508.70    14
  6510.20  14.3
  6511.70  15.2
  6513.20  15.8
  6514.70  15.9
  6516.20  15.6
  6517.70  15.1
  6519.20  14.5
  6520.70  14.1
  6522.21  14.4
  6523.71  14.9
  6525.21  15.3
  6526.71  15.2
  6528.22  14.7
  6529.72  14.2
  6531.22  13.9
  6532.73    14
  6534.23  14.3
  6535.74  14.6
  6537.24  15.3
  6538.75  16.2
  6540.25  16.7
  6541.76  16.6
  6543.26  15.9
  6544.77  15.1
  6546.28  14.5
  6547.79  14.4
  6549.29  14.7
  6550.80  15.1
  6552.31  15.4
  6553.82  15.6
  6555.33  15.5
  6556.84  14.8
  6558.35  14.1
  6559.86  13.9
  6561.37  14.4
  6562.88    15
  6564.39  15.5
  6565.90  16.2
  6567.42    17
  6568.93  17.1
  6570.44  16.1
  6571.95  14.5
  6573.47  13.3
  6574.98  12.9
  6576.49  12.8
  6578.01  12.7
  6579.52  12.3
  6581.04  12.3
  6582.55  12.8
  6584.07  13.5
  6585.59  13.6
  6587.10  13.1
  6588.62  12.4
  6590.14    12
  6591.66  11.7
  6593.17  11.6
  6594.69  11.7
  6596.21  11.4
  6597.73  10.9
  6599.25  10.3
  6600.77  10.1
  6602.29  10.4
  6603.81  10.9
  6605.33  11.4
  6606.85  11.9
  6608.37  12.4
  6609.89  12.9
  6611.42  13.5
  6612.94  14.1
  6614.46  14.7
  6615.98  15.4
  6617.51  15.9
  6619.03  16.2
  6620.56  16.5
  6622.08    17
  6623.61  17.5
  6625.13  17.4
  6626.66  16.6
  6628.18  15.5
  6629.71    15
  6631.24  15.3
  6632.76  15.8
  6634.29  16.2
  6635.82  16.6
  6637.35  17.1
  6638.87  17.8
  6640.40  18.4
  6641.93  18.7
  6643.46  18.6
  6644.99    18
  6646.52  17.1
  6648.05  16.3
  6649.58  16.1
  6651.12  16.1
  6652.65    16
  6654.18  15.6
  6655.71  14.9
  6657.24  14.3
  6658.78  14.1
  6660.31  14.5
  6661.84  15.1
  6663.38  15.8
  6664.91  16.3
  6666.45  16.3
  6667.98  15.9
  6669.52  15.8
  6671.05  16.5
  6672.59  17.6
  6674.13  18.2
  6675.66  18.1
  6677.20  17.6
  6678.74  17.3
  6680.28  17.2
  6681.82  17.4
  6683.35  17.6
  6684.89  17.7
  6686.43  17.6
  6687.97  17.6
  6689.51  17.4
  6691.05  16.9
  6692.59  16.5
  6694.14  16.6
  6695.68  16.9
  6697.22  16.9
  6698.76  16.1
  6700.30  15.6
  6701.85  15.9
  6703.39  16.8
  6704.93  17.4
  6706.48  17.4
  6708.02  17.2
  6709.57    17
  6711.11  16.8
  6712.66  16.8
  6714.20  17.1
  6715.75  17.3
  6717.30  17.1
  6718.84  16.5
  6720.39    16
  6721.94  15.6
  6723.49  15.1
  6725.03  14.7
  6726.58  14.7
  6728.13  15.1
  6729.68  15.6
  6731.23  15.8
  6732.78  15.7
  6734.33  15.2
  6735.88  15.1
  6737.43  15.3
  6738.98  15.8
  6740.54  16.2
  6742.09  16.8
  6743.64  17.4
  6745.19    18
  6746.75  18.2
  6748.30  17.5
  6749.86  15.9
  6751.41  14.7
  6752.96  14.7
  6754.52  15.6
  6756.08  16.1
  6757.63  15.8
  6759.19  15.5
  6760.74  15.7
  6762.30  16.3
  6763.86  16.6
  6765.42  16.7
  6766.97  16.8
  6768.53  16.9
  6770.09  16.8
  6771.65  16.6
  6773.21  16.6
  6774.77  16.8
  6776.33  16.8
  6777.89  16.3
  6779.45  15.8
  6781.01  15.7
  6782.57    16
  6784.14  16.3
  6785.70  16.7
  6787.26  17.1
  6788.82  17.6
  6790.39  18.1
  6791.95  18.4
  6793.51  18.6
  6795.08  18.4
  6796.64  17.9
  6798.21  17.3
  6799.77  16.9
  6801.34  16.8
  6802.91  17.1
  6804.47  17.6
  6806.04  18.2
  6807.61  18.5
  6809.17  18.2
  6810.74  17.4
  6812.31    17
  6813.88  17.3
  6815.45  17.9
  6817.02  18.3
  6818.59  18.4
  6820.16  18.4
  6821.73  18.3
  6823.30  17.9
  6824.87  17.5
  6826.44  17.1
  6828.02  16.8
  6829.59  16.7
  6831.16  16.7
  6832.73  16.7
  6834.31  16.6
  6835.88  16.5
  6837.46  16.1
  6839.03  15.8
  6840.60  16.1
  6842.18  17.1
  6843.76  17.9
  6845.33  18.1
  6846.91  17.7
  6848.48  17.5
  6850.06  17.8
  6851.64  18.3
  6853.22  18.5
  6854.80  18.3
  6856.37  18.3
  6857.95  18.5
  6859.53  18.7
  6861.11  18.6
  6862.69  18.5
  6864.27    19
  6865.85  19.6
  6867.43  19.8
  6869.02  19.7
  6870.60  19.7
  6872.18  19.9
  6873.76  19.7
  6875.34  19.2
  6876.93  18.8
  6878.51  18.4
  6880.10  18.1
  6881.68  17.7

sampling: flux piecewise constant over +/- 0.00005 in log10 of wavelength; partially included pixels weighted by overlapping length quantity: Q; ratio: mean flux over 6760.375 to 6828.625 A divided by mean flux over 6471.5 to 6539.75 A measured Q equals 1.17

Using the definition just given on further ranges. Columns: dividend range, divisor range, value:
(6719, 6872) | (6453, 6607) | 1.20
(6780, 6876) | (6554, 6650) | 1.23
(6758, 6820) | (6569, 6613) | 1.38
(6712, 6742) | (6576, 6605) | 1.33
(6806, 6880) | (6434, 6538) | 1.25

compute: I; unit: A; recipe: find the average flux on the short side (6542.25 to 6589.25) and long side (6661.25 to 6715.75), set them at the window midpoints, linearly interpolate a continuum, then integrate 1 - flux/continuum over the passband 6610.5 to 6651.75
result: -1.7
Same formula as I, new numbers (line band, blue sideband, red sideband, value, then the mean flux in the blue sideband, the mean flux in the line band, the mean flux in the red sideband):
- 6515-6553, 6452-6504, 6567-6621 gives -3.3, 14.5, 15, 13.1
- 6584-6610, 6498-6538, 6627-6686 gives 6.7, 14.8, 11.7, 16.5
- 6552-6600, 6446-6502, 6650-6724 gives 5.6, 14.4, 13.6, 16.5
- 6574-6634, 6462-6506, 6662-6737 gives 8.4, 14.5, 13.5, 16.5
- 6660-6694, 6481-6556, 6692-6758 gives -2.0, 14.9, 16.9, 16.2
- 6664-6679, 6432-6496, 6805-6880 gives -0.7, 14.1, 16.9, 18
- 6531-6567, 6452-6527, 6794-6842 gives 0.0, 14.6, 15.1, 17.3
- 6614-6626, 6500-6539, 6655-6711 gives -0.3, 14.9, 16.4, 16.6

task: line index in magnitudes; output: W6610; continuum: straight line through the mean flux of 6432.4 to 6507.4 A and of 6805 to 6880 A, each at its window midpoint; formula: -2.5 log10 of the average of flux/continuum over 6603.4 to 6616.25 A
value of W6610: 0.20 mag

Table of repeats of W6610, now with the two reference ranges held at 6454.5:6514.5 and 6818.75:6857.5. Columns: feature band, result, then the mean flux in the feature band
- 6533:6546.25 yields -0.03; 15.5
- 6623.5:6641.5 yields -0.06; 16.6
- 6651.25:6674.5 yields 0.01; 15.8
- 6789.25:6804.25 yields -0.04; 17.7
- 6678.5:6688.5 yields -0.09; 17.5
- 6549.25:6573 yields -0.01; 15.3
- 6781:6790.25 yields 0.02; 16.7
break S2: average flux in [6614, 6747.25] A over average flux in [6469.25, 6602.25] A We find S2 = 1.15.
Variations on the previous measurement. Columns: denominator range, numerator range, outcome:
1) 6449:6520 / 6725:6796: 1.12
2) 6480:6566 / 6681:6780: 1.10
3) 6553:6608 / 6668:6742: 1.25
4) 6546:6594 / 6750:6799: 1.18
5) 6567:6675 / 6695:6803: 1.12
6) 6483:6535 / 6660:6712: 1.14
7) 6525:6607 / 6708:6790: 1.17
